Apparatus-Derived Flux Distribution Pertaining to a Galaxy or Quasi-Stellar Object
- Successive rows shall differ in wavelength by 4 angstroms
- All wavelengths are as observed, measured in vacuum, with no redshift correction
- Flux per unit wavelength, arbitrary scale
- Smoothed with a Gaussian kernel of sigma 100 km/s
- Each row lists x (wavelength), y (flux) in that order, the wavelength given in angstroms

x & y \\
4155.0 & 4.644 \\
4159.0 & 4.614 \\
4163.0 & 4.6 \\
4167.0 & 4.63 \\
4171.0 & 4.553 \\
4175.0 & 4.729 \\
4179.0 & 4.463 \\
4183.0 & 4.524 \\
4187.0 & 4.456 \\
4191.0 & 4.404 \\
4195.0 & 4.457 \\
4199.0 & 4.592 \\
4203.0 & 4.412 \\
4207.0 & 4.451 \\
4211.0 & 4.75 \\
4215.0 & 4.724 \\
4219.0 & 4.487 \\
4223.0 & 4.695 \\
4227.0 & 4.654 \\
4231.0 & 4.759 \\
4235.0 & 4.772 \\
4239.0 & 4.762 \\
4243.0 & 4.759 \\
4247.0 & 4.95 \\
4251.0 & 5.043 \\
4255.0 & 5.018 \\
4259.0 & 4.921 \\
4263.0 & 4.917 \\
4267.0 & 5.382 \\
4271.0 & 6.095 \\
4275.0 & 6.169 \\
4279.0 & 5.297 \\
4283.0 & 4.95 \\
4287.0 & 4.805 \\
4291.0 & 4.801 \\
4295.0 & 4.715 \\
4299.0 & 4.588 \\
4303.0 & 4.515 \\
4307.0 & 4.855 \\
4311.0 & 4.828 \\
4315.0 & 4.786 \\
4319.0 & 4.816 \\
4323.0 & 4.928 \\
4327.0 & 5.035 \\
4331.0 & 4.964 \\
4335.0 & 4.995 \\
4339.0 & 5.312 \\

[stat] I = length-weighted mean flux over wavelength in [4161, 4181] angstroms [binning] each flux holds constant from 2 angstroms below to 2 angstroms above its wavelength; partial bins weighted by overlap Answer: 4.6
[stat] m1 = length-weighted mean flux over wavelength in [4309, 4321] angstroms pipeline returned 4.81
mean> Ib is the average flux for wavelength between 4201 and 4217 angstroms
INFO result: 4.58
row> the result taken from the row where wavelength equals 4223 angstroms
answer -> 4.695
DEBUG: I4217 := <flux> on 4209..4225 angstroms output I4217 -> 4.66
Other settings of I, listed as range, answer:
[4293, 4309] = 4.67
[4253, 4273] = 5.27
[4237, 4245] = 4.76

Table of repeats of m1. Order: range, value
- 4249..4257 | 5.03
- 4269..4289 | 5.46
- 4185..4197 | 4.44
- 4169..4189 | 4.54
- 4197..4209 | 4.48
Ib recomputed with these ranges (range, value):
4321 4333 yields 4.98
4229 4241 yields 4.76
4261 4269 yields 5.15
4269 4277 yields 6.13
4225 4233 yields 4.71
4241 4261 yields 4.94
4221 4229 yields 4.67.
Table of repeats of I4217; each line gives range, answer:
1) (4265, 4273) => 5.74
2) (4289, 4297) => 4.76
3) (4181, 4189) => 4.49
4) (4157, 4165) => 4.61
